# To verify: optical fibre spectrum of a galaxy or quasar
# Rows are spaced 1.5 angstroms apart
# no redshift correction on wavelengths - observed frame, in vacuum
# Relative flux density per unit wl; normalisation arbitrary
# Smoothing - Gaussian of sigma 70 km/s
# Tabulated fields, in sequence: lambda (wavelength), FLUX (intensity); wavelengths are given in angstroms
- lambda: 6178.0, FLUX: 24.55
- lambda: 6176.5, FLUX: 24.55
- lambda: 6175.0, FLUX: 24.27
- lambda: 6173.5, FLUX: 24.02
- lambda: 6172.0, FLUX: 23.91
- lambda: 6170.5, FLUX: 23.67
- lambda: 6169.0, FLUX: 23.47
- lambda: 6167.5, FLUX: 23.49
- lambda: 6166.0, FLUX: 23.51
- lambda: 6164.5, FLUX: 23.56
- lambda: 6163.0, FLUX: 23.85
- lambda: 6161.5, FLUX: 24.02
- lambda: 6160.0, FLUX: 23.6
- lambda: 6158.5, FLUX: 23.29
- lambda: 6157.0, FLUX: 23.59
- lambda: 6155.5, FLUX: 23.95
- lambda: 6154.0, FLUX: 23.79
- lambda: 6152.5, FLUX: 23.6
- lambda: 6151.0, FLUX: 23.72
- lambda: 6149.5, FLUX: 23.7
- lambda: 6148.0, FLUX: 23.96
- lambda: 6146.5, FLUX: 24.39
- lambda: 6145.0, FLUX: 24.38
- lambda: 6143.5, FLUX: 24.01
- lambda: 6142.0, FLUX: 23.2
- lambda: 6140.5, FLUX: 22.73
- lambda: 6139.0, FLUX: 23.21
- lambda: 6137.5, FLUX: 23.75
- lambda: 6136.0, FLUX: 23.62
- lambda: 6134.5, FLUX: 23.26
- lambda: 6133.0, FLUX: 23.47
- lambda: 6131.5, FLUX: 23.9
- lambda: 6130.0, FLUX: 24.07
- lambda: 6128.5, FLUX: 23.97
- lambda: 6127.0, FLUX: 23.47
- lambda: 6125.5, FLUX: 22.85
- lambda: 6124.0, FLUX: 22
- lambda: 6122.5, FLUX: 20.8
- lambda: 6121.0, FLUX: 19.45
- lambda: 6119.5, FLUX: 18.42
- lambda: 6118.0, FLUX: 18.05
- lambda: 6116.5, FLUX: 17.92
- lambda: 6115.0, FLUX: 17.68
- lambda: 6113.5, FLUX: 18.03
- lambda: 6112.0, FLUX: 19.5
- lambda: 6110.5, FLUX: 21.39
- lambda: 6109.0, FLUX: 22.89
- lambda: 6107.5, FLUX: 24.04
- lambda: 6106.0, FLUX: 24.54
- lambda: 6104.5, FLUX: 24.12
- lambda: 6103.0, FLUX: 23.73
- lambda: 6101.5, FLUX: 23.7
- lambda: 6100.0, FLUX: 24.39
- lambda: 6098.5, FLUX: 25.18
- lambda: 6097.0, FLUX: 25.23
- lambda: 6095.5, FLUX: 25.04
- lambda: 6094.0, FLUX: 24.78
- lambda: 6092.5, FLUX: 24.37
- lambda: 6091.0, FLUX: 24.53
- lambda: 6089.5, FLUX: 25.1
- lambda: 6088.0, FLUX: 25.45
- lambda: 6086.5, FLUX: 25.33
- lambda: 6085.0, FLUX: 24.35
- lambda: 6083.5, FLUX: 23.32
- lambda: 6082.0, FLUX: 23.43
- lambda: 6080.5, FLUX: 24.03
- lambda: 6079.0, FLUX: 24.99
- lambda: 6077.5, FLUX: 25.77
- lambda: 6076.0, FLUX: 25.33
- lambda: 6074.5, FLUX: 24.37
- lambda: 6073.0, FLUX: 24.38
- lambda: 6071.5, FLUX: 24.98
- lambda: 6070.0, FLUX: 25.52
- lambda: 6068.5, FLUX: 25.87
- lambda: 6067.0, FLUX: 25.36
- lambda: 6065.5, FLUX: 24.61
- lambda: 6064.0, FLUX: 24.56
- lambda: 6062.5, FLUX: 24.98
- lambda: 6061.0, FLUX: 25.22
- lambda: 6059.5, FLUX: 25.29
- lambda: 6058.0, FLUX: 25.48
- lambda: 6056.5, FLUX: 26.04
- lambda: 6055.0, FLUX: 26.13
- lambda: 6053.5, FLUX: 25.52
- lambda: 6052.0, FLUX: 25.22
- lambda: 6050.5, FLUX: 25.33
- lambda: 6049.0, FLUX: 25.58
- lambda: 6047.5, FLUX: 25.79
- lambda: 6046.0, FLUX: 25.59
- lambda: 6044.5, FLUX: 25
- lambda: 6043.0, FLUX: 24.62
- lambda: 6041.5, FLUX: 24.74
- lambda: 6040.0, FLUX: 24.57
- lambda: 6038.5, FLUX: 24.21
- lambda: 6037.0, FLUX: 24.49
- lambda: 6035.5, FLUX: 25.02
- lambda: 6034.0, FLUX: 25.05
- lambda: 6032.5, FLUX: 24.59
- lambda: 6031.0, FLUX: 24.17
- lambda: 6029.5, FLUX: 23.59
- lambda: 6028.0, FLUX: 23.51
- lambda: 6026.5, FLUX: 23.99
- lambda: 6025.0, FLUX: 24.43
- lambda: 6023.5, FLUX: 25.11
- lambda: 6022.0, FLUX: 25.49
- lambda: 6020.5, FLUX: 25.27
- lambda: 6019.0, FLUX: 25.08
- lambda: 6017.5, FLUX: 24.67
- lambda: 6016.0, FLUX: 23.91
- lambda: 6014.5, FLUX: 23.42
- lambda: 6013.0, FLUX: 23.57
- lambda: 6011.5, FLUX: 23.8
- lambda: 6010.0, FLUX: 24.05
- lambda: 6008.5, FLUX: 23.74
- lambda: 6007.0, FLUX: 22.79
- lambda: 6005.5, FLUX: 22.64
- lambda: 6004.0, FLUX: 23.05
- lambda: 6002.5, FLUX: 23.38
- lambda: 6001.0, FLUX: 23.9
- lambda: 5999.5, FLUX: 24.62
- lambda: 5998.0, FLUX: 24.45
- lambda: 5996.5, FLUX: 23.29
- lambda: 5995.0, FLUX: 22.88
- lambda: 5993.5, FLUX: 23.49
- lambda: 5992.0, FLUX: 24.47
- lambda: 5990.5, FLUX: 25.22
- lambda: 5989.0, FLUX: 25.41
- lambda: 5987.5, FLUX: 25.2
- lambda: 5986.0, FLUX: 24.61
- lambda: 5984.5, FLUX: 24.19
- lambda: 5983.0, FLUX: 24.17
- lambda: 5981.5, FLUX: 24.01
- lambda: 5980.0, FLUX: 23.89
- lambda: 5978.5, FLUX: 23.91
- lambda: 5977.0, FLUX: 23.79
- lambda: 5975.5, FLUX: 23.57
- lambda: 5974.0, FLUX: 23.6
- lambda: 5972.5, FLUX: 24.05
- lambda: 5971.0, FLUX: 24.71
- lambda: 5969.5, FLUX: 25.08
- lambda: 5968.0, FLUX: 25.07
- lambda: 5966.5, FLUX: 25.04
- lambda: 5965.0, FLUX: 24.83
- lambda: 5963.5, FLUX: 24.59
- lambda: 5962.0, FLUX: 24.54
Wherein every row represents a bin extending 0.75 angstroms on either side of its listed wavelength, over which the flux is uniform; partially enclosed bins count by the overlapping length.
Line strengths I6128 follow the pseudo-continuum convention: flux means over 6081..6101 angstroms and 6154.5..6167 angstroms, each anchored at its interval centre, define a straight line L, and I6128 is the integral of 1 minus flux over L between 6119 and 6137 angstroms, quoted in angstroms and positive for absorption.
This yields 1.2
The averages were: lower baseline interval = 24.6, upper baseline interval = 23.7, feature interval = 22.5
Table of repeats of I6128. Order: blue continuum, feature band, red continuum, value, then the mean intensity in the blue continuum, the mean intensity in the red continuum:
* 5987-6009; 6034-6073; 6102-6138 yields -3.7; 23.9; 21.9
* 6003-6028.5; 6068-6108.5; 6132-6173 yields -1.4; 24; 23.7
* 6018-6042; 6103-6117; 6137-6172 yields 1.6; 24.6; 23.7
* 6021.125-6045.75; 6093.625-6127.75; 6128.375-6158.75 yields 2.8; 24.6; 23.7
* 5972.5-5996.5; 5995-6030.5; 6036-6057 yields 0.9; 24.1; 25.2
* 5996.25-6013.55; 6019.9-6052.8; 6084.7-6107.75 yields -1.1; 23.6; 24.6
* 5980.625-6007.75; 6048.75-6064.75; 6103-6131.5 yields -1.9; 24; 21.4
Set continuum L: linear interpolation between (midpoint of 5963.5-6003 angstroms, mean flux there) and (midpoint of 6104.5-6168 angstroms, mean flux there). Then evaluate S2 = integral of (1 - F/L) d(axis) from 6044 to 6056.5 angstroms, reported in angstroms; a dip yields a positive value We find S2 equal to -1.1 angstroms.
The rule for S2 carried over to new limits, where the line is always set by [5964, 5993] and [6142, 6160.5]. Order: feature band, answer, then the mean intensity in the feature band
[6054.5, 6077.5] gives -1.0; 25.2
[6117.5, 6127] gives 1.3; 20.6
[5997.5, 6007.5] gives 0.3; 23.5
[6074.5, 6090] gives -0.4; 24.7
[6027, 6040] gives 0.0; 24.3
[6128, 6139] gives 0.1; 23.7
